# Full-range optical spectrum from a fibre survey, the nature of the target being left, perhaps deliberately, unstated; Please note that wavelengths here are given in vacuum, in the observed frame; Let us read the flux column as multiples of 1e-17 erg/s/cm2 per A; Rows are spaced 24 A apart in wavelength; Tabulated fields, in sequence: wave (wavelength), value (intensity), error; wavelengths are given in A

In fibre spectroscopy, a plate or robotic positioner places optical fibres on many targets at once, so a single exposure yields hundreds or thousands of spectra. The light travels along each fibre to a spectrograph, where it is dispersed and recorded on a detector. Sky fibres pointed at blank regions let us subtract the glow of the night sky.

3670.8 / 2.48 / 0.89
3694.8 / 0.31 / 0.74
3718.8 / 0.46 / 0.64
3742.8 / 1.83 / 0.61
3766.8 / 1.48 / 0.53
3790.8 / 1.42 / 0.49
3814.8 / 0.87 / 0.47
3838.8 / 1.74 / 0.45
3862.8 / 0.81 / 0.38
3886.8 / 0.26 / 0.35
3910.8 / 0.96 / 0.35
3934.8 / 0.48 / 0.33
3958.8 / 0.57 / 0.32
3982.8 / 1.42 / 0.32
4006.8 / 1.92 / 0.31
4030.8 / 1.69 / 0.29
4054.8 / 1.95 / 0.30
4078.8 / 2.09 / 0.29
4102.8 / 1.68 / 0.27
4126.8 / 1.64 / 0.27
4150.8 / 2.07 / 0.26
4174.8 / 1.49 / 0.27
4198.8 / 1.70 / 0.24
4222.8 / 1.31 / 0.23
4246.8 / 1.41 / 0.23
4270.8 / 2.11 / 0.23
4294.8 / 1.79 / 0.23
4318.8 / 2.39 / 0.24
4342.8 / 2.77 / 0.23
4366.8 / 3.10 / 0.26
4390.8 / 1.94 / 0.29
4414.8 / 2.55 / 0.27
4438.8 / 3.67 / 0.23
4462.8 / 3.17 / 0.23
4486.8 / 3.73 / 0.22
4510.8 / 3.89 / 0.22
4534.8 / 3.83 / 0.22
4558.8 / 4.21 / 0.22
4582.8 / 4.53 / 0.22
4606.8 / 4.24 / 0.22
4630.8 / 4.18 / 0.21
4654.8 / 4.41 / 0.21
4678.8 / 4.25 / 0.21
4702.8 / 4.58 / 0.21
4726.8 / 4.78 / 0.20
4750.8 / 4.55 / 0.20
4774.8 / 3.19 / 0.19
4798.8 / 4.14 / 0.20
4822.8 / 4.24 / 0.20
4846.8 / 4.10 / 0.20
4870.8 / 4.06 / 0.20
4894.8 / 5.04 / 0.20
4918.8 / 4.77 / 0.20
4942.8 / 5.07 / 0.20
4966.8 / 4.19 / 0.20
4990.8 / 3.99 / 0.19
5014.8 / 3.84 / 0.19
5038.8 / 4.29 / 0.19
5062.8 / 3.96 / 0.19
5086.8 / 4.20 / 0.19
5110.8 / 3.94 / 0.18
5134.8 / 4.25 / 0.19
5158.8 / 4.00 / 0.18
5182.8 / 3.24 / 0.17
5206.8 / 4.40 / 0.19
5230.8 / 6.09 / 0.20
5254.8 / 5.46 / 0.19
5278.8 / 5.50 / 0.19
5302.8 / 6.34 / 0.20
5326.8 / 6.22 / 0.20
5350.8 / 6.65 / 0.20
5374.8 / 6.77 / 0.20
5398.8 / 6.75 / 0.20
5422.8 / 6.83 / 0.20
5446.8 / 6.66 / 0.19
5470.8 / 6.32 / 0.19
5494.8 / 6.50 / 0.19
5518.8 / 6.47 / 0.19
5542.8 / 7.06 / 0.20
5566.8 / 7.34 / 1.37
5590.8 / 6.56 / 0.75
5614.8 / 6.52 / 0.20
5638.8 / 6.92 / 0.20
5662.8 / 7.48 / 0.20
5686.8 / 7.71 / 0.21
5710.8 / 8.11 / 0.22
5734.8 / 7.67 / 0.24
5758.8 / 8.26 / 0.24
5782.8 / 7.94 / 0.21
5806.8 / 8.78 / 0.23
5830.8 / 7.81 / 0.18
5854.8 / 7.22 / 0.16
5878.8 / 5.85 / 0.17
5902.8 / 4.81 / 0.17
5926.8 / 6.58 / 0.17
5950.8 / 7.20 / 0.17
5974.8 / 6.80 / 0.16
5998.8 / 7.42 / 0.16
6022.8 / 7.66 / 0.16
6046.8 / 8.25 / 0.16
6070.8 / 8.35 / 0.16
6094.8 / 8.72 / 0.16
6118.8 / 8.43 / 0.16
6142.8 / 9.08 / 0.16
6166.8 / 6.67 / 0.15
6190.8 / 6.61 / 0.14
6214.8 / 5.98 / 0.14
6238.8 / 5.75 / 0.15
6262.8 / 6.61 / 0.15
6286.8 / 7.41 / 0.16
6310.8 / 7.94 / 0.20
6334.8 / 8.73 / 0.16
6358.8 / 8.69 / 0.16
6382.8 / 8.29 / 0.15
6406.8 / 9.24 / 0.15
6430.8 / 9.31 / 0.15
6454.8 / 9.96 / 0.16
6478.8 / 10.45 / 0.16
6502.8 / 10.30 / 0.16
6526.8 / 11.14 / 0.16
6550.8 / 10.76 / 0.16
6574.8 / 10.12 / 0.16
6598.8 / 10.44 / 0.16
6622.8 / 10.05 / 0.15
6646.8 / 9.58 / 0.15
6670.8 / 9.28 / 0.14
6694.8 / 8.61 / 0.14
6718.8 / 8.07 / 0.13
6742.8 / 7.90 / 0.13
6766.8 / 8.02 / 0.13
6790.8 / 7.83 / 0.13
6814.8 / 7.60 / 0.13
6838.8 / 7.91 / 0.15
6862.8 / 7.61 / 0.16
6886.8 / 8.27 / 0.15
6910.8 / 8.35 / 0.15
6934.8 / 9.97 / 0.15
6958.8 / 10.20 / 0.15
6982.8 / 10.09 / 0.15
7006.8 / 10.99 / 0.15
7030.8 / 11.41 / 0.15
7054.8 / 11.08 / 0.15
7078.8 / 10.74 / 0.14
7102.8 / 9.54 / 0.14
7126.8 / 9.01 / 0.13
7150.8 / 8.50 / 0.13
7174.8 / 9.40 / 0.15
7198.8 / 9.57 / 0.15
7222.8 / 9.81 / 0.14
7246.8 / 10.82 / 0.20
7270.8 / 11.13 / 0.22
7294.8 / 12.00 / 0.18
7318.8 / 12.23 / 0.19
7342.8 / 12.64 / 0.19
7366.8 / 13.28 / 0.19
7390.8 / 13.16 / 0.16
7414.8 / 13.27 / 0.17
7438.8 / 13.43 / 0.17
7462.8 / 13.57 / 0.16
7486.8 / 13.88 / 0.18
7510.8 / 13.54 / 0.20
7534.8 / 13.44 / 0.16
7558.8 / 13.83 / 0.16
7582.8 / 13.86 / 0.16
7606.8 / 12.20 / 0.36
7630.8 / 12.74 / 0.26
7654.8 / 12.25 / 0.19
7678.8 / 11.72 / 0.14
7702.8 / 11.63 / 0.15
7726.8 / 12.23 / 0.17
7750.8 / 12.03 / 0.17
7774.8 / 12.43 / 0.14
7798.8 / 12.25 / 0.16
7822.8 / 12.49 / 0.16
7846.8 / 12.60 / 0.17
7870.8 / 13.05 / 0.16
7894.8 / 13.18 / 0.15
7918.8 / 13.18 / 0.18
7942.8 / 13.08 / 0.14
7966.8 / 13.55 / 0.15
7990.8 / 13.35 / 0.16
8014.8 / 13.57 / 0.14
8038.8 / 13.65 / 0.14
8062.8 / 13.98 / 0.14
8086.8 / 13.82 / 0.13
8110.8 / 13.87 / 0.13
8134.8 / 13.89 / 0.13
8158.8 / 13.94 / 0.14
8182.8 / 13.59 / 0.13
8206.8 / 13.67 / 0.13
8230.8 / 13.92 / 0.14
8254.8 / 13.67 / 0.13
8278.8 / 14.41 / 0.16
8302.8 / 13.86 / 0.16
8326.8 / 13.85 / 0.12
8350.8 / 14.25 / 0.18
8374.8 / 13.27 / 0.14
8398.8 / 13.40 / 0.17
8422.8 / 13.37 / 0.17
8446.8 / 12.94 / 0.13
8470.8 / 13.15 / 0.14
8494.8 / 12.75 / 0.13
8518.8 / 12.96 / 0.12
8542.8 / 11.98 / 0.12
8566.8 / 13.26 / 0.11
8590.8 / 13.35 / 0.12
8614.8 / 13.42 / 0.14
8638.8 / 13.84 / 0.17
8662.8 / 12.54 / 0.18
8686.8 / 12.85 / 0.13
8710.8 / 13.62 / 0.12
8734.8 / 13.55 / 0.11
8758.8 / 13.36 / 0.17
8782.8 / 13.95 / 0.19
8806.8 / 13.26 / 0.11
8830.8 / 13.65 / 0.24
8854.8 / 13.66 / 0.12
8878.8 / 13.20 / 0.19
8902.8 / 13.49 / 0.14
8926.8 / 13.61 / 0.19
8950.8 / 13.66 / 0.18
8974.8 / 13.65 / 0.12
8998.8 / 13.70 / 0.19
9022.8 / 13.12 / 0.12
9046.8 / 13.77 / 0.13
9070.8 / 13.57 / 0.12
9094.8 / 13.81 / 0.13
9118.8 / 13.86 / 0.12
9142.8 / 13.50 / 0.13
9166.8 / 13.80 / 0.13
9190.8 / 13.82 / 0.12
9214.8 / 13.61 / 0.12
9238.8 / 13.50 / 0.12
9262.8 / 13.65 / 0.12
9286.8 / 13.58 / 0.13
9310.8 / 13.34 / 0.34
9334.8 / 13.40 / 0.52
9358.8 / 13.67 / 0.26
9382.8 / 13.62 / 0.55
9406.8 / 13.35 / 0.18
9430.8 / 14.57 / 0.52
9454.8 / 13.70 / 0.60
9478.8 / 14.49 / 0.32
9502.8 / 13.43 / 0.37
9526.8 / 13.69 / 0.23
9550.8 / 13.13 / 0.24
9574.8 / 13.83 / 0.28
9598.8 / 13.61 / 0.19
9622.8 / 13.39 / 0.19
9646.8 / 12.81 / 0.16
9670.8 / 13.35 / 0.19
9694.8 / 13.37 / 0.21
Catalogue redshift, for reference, 0.000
